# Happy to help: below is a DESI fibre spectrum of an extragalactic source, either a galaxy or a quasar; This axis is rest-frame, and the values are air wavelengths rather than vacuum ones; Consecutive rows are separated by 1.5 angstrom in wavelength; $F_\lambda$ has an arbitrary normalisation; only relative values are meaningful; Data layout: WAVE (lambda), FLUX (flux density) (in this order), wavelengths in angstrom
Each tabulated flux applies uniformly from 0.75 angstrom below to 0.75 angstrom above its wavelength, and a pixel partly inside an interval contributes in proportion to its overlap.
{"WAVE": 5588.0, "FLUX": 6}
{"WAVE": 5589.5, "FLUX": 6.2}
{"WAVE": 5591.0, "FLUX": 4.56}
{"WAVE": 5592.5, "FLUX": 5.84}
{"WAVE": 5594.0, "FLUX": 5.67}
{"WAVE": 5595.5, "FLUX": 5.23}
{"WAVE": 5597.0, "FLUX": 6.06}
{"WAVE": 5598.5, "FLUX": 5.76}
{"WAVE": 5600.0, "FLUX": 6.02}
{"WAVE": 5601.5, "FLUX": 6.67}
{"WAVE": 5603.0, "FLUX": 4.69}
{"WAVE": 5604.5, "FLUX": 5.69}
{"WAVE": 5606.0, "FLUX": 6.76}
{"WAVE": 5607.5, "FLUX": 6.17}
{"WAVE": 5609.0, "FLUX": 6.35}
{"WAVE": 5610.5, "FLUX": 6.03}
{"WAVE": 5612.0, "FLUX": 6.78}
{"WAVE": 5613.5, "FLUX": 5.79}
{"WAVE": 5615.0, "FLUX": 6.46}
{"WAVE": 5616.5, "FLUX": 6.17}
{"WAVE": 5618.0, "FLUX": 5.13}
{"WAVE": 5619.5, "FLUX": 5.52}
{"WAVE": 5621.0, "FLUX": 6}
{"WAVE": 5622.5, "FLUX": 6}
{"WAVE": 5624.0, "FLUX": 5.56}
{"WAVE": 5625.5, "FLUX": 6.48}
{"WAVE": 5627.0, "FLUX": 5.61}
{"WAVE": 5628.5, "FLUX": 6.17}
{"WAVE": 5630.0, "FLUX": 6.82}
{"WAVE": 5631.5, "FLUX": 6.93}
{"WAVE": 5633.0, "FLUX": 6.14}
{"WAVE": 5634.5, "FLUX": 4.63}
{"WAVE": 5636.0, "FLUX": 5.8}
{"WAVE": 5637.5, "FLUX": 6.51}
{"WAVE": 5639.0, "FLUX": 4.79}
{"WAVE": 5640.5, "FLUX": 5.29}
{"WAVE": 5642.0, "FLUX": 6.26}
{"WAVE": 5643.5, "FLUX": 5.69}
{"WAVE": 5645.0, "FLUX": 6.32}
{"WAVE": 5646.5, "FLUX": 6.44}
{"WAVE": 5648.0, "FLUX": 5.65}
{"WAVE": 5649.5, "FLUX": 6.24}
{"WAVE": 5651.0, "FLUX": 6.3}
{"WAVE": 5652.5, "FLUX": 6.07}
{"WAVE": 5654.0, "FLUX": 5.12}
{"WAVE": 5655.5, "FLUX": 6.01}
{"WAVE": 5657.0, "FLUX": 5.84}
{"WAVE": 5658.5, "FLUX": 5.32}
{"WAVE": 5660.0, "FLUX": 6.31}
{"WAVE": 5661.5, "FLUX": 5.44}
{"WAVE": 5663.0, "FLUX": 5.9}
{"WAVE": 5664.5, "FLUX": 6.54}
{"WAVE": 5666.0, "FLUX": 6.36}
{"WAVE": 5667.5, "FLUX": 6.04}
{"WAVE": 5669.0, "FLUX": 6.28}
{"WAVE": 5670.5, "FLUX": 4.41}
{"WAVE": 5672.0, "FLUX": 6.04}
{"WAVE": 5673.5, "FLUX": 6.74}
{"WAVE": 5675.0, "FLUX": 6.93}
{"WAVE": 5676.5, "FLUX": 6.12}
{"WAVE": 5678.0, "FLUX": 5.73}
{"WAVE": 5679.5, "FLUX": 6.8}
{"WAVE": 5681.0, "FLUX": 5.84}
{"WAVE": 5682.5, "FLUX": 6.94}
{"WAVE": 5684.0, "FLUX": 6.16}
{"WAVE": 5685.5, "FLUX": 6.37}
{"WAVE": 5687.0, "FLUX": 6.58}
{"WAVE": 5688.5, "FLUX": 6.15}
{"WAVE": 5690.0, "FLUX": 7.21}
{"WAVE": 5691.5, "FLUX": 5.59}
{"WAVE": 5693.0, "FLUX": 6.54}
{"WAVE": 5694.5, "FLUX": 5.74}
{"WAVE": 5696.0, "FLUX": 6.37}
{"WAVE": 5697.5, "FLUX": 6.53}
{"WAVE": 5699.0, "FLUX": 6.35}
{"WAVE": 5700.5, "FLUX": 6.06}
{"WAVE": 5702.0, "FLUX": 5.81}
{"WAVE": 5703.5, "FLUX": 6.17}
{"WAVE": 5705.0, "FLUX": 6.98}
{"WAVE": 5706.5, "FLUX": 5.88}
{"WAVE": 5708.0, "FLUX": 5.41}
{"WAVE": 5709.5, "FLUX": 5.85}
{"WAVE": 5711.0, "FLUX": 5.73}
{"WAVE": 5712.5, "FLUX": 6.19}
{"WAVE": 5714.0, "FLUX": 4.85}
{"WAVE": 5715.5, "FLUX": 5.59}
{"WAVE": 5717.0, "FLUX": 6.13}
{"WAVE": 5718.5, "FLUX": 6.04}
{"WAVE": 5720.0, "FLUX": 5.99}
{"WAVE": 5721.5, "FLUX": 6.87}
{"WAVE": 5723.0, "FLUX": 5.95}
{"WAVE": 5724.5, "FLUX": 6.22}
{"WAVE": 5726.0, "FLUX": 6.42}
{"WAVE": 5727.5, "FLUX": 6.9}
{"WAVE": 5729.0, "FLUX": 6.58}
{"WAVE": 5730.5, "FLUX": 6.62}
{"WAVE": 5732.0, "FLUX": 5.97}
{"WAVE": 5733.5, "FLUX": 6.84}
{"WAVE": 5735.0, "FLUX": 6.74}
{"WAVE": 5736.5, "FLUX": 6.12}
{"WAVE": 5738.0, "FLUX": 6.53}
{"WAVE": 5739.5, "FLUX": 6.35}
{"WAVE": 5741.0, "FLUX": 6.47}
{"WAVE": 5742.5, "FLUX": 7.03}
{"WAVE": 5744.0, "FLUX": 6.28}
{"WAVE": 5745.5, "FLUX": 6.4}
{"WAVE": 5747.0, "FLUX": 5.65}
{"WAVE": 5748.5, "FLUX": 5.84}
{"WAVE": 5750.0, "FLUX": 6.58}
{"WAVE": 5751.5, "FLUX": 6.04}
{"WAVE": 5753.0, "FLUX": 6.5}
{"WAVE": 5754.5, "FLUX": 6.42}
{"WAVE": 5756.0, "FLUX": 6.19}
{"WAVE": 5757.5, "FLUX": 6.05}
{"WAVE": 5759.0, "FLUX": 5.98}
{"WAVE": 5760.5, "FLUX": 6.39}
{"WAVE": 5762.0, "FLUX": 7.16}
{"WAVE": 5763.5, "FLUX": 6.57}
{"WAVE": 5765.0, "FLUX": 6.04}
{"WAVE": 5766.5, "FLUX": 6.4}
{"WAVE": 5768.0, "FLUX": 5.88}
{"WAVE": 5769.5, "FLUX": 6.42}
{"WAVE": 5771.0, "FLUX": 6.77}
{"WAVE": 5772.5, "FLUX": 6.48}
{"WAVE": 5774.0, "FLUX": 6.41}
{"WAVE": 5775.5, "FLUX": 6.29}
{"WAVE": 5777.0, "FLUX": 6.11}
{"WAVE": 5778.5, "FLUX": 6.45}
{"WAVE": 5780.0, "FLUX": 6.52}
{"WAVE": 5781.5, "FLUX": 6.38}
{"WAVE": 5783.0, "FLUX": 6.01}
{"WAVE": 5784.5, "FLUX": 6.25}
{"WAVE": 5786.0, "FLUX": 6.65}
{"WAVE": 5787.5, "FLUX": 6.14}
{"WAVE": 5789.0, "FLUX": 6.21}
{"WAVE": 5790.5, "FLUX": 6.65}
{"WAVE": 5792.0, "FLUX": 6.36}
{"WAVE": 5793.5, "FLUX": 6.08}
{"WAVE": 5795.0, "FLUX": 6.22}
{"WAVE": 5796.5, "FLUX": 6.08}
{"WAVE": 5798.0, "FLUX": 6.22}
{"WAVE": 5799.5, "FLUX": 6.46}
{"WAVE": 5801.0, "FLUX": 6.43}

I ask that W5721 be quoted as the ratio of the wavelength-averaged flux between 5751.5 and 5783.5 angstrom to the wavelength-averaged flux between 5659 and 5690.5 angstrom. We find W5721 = 1.0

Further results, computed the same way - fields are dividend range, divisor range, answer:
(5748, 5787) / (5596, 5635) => 1.05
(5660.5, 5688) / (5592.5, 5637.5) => 1.03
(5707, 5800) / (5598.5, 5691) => 1.04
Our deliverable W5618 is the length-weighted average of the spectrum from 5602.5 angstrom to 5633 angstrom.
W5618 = 6.07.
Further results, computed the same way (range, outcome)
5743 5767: 6.29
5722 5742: 6.45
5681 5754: 6.25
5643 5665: 5.94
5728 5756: 6.39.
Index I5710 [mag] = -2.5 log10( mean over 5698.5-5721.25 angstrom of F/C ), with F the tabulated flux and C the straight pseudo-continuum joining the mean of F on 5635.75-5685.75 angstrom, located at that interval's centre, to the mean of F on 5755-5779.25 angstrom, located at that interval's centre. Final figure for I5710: 0.039 mag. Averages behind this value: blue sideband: 6.02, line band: 5.95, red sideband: 6.35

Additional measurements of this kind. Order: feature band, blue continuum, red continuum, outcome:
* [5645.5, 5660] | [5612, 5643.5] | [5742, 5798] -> 0.01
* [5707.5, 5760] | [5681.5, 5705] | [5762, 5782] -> 0.02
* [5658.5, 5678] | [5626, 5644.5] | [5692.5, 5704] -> 0.00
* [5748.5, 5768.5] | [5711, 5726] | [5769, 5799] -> -0.02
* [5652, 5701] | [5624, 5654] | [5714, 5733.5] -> -0.01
